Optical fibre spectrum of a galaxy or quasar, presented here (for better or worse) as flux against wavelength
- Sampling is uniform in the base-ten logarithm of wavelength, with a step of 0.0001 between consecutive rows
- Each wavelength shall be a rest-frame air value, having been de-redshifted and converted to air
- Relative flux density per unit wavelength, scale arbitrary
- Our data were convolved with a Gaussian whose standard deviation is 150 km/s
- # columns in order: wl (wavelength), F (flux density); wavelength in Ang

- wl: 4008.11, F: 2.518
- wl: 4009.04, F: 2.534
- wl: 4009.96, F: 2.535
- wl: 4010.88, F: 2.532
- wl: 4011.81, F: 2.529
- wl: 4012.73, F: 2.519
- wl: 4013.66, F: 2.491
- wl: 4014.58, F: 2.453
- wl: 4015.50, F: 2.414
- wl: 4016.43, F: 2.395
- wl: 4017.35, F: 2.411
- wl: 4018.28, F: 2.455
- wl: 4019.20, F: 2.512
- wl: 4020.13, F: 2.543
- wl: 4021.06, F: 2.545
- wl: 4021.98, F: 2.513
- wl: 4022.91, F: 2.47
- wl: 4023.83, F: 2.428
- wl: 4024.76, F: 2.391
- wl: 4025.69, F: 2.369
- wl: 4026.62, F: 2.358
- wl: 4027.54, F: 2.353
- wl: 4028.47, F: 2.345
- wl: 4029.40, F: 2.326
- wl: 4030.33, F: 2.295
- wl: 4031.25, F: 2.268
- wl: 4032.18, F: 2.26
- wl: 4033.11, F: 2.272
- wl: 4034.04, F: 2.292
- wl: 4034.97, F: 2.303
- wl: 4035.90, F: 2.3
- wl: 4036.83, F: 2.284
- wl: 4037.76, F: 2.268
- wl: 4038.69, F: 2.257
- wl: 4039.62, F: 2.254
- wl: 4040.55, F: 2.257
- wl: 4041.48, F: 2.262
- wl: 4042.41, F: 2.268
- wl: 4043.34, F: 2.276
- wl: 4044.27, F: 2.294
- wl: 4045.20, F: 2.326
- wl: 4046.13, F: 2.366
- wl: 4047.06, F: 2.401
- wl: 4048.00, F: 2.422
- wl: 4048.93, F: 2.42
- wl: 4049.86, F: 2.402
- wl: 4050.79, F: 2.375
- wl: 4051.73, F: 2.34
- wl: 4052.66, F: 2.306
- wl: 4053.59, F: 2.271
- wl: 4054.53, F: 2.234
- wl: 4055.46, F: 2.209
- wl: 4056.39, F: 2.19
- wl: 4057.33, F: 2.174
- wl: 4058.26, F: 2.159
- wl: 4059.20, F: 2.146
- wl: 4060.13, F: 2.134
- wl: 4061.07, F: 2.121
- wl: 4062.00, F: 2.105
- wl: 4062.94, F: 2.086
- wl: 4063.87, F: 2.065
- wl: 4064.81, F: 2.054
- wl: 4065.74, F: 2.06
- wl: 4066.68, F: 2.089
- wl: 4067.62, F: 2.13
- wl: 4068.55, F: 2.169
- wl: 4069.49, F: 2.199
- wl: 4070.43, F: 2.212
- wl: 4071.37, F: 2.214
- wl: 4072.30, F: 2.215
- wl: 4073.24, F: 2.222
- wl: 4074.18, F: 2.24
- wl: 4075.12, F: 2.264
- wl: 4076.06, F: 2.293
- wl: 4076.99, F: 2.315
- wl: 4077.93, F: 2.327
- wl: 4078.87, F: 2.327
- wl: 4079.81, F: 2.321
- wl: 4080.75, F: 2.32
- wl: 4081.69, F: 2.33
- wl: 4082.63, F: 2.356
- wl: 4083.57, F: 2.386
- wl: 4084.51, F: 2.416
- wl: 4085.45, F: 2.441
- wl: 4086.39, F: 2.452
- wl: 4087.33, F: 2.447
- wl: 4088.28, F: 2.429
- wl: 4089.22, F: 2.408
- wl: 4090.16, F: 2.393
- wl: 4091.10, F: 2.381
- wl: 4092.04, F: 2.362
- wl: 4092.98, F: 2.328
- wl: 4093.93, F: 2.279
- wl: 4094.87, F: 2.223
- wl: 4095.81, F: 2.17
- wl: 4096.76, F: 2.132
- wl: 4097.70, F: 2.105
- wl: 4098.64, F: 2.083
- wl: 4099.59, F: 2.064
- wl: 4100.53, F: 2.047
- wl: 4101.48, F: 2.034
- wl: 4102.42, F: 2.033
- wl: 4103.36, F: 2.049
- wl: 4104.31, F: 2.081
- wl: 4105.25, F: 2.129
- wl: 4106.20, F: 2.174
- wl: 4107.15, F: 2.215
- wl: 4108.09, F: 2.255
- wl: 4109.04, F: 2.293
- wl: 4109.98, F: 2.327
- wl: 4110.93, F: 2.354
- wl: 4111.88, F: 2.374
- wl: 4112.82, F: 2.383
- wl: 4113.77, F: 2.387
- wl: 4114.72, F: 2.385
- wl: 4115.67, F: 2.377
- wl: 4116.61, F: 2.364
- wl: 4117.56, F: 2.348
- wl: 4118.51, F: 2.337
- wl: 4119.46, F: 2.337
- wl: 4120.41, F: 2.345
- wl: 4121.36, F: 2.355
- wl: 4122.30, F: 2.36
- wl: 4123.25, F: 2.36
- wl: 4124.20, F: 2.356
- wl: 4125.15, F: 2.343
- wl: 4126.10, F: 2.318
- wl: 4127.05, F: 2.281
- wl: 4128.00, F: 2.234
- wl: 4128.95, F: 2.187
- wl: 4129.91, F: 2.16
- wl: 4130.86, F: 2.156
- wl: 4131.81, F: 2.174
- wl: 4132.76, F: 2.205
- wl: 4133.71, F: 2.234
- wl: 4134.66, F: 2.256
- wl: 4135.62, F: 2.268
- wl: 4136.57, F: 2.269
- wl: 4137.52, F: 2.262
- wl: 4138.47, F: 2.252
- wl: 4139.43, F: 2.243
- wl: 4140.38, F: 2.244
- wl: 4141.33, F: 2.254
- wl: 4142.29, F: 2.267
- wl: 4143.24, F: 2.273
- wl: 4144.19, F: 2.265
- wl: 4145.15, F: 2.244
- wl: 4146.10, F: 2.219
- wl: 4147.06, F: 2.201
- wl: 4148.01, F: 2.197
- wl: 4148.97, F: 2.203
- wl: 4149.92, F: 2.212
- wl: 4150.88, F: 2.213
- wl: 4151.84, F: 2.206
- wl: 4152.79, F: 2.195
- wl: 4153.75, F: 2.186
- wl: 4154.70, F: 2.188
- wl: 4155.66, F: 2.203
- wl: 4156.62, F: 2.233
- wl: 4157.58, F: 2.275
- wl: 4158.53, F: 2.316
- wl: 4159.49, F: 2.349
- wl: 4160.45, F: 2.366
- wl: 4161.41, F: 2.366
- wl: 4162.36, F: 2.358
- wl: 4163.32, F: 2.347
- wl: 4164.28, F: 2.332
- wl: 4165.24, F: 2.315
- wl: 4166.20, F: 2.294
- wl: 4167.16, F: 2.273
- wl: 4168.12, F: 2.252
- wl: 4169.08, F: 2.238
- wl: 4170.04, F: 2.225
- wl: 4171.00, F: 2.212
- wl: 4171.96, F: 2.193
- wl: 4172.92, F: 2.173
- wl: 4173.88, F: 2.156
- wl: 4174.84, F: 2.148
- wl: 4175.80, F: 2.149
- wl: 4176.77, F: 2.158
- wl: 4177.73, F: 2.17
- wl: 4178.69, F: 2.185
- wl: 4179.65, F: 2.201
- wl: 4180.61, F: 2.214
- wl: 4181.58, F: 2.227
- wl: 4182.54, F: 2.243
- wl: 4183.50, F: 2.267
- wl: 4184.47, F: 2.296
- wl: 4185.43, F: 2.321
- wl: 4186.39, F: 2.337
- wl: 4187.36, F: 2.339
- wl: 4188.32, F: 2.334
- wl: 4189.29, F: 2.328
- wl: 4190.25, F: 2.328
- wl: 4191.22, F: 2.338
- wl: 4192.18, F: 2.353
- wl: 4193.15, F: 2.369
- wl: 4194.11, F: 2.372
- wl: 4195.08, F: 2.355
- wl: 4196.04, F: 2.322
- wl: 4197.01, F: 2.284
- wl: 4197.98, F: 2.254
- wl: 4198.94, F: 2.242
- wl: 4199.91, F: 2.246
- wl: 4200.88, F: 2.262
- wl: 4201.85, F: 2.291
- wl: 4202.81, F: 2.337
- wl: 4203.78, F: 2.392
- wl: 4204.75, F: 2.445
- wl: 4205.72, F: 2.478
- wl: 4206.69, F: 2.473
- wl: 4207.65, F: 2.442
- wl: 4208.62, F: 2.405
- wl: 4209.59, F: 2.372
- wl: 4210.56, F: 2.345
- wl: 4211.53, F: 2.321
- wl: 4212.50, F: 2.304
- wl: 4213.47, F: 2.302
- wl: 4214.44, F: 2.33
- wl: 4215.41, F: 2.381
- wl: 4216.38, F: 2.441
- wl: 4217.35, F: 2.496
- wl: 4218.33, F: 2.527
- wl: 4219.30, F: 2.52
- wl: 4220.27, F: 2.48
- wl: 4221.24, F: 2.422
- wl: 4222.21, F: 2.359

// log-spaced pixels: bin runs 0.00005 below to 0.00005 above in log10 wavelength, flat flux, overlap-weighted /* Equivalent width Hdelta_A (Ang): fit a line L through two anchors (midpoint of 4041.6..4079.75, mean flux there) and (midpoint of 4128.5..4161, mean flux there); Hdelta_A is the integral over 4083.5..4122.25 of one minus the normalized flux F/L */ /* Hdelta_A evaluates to -0.8 Ang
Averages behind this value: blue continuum 2.24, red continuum 2.23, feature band 2.28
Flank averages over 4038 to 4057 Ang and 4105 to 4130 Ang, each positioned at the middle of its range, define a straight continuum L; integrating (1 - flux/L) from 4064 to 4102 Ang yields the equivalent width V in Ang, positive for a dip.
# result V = 0.9 Ang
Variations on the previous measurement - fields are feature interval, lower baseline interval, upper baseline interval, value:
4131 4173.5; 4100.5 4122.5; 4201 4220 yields 1.3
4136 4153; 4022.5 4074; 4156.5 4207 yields 0.3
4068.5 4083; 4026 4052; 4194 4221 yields 0.3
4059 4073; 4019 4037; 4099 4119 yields 1.0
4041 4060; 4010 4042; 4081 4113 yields 0.4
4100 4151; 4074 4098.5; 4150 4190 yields 0.8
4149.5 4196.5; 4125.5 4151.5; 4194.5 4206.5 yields 0.4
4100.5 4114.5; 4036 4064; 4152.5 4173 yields 0.3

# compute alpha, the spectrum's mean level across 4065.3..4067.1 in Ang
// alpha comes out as 2.07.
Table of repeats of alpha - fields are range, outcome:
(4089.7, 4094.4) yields 2.35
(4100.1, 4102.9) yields 2.04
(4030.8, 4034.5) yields 2.27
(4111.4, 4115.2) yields 2.38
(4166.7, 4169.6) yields 2.25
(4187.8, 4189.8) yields 2.34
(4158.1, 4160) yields 2.33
